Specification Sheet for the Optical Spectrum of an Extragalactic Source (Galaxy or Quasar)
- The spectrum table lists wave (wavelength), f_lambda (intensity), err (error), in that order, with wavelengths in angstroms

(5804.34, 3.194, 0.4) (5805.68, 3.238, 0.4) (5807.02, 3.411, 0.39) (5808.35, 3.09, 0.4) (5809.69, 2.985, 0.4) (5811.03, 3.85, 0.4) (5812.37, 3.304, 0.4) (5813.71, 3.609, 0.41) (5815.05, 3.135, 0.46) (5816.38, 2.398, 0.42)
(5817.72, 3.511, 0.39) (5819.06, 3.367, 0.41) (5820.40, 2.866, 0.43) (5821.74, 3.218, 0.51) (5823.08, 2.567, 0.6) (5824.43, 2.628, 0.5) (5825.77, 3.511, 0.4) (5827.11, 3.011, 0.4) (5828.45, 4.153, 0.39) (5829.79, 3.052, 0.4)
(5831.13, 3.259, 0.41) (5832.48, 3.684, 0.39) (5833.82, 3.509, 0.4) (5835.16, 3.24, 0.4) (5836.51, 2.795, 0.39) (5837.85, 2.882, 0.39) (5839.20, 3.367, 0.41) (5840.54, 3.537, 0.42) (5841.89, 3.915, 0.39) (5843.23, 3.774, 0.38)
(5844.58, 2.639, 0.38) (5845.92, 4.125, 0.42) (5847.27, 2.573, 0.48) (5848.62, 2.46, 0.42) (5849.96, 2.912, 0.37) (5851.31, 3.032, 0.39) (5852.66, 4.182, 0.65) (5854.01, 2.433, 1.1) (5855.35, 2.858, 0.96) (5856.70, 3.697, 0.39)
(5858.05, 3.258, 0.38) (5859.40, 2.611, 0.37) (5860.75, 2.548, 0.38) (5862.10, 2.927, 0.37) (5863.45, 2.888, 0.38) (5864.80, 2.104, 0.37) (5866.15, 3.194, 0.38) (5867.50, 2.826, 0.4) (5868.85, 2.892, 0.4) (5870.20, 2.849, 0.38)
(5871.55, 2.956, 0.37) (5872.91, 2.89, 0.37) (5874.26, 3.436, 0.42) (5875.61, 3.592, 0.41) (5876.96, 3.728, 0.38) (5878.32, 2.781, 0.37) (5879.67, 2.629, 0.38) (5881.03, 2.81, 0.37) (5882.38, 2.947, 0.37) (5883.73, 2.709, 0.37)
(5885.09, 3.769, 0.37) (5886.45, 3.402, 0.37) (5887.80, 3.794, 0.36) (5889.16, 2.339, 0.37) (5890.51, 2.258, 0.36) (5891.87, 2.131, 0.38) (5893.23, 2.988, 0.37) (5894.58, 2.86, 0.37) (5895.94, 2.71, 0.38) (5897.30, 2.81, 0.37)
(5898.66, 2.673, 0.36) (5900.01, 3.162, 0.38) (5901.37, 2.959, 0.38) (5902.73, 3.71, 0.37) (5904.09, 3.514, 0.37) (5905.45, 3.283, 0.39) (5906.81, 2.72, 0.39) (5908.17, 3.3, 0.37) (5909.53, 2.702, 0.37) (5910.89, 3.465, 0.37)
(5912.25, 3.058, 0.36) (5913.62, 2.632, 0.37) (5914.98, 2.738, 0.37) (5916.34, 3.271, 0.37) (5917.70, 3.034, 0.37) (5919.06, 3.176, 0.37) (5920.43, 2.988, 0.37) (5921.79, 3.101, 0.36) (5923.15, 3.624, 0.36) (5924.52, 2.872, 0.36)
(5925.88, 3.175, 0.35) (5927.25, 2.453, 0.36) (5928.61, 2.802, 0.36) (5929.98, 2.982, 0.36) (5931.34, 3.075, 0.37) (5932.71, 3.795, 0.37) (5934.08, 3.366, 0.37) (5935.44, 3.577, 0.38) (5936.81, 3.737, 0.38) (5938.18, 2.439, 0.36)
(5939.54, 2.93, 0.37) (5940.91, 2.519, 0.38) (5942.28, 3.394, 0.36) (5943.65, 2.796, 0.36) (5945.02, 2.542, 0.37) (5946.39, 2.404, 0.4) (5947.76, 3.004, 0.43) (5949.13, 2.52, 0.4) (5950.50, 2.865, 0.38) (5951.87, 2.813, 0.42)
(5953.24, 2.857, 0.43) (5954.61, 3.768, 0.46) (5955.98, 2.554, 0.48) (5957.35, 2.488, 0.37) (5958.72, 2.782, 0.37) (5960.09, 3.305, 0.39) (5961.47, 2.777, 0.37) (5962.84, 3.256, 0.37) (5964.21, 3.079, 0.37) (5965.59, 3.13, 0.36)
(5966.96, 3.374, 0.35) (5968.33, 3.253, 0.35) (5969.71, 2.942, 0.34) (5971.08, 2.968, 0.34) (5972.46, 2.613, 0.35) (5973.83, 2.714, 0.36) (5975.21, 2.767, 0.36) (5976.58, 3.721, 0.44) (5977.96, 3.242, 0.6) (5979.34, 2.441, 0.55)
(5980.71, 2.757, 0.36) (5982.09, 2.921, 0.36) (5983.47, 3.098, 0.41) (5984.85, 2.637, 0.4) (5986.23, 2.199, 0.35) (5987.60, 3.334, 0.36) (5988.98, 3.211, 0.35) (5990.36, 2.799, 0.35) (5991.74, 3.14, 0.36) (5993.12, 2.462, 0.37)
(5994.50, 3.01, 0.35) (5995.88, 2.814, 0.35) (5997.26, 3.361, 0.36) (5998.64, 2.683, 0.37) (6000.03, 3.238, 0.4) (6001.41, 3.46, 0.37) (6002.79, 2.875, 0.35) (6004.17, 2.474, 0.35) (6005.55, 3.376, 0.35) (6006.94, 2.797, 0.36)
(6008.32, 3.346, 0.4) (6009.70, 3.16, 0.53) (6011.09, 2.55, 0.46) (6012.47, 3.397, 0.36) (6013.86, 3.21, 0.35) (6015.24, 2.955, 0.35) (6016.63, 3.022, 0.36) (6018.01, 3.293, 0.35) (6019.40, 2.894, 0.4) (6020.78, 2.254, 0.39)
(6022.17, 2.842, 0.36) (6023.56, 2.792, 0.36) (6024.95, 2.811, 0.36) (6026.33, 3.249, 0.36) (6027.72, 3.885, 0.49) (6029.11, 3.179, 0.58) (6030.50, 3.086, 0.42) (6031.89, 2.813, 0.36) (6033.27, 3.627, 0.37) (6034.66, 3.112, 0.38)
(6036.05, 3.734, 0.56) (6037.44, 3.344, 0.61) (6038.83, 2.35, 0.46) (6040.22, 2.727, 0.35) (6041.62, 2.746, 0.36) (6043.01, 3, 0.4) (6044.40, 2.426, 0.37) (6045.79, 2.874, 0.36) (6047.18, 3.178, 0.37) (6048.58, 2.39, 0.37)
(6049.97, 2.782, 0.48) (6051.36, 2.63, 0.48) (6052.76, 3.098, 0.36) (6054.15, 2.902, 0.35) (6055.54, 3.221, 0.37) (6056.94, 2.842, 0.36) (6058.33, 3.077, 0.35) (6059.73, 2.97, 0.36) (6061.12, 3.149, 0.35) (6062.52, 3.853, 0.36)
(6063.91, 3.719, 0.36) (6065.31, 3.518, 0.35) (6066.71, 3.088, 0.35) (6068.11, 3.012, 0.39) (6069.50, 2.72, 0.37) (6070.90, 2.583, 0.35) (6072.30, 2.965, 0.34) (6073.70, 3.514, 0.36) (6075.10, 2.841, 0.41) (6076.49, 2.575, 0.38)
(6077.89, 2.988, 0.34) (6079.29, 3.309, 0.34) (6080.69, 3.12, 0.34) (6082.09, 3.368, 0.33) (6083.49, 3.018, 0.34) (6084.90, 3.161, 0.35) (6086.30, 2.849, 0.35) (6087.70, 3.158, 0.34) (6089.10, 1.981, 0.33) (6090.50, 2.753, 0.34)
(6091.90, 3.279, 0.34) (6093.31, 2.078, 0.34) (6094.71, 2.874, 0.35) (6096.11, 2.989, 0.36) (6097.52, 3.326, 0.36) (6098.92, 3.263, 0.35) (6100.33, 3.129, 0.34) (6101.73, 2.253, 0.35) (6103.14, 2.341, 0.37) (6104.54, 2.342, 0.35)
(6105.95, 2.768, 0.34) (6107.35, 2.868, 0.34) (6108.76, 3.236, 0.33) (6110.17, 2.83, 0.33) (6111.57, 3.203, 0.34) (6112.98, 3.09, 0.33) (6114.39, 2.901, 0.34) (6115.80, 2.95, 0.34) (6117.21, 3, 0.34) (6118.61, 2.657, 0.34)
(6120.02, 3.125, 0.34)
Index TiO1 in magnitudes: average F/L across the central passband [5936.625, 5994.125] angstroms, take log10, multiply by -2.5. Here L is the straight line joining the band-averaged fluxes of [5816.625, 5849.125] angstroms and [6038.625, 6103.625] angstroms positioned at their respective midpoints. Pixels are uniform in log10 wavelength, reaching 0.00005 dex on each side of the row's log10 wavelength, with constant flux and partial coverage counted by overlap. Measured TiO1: 0.06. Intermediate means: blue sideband 3.23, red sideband 2.94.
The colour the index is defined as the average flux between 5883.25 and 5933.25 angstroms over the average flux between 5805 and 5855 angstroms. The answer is 0.9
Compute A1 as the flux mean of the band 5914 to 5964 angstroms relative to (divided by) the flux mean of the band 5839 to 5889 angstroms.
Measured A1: 0.97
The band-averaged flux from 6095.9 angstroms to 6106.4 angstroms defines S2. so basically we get 2.79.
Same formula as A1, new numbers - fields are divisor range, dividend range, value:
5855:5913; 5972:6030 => 0.99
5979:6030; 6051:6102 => 1.01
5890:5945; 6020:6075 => 1.00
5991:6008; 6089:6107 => 0.92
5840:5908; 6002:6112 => 0.98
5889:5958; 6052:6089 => 1.04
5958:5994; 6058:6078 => 1.05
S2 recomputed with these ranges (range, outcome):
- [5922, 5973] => 3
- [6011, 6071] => 3.03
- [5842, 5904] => 3.01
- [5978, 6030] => 2.97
